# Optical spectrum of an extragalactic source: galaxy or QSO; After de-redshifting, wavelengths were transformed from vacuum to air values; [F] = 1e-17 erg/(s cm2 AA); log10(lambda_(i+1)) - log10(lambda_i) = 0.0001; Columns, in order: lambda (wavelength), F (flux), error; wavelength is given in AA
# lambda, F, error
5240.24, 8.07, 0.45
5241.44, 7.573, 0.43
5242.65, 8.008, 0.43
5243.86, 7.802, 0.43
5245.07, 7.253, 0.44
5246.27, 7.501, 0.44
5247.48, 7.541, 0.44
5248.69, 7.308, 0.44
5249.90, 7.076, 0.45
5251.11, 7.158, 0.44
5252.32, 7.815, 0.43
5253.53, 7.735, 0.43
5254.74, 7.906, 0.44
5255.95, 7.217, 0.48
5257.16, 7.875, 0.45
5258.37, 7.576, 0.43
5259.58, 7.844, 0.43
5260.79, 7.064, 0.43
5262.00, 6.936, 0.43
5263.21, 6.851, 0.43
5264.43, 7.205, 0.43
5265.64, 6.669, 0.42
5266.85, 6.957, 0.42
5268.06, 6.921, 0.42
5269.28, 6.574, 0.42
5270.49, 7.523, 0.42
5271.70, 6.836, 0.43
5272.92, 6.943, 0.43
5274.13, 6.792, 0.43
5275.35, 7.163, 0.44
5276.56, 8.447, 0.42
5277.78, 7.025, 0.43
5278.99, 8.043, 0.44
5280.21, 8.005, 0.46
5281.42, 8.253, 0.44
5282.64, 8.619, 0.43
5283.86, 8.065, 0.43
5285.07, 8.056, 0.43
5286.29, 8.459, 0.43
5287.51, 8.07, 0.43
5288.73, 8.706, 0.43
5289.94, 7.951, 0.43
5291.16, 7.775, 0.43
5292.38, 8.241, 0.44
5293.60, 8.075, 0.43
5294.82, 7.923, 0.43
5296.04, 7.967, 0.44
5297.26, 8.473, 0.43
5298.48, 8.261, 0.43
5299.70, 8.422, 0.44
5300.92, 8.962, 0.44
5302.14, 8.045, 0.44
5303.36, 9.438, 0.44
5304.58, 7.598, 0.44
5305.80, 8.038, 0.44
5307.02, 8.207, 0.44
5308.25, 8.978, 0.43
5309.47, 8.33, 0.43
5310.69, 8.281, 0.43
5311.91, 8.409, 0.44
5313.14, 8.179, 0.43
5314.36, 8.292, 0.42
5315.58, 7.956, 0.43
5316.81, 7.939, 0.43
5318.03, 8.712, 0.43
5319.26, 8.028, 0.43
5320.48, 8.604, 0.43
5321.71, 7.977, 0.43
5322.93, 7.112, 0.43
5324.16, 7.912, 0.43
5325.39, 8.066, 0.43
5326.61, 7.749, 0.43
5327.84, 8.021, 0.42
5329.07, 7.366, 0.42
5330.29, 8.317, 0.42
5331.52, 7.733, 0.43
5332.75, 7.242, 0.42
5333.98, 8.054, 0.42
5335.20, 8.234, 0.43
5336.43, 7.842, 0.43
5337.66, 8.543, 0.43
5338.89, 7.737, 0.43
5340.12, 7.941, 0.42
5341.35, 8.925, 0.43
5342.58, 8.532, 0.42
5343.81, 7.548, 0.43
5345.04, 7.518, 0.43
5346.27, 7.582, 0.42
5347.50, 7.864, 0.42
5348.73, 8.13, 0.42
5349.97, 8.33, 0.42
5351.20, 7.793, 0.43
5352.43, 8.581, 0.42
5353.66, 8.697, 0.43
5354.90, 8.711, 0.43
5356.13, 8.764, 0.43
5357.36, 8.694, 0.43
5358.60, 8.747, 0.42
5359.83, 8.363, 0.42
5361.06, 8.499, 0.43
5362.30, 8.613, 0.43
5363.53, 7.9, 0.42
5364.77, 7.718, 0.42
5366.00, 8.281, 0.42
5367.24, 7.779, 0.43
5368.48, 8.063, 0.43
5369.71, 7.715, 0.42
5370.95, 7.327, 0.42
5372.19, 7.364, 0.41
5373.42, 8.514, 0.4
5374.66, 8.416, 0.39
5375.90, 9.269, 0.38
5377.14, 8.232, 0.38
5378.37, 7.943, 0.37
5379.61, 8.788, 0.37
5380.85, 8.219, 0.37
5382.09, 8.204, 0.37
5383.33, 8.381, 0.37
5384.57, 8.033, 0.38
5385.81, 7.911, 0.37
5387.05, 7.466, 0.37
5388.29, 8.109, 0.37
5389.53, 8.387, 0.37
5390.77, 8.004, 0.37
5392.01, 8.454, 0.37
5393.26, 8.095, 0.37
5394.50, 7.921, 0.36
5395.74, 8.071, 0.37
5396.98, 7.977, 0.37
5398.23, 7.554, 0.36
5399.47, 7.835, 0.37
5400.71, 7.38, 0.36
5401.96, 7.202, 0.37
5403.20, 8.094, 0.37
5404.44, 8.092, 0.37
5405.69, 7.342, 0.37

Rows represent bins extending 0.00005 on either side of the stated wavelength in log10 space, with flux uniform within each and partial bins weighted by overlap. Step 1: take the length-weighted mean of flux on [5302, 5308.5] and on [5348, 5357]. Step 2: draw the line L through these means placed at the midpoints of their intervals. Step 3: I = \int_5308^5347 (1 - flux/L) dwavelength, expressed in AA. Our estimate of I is 1.66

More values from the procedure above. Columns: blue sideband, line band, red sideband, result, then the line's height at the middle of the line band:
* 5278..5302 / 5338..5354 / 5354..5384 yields 0.32 AA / 8.25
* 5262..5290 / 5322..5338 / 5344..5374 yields 0.17 AA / 7.93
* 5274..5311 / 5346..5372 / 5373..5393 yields 0.14 AA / 8.24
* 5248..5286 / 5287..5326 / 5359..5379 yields -2.57 AA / 7.71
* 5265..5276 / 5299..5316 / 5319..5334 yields -1.88 AA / 7.54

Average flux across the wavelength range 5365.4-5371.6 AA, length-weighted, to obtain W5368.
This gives 7.82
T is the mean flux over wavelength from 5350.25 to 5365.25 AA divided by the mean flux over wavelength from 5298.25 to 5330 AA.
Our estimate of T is 1.0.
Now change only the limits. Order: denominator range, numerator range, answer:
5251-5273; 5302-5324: 1.13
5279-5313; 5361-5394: 0.98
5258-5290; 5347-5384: 1.10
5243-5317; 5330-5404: 1.04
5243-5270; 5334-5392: 1.12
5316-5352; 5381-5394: 1.02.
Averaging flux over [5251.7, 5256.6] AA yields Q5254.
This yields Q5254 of 7.67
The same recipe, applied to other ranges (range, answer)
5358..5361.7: 8.54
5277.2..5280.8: 7.7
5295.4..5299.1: 8.23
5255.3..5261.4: 7.52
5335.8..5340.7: 8.01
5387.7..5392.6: 8.24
